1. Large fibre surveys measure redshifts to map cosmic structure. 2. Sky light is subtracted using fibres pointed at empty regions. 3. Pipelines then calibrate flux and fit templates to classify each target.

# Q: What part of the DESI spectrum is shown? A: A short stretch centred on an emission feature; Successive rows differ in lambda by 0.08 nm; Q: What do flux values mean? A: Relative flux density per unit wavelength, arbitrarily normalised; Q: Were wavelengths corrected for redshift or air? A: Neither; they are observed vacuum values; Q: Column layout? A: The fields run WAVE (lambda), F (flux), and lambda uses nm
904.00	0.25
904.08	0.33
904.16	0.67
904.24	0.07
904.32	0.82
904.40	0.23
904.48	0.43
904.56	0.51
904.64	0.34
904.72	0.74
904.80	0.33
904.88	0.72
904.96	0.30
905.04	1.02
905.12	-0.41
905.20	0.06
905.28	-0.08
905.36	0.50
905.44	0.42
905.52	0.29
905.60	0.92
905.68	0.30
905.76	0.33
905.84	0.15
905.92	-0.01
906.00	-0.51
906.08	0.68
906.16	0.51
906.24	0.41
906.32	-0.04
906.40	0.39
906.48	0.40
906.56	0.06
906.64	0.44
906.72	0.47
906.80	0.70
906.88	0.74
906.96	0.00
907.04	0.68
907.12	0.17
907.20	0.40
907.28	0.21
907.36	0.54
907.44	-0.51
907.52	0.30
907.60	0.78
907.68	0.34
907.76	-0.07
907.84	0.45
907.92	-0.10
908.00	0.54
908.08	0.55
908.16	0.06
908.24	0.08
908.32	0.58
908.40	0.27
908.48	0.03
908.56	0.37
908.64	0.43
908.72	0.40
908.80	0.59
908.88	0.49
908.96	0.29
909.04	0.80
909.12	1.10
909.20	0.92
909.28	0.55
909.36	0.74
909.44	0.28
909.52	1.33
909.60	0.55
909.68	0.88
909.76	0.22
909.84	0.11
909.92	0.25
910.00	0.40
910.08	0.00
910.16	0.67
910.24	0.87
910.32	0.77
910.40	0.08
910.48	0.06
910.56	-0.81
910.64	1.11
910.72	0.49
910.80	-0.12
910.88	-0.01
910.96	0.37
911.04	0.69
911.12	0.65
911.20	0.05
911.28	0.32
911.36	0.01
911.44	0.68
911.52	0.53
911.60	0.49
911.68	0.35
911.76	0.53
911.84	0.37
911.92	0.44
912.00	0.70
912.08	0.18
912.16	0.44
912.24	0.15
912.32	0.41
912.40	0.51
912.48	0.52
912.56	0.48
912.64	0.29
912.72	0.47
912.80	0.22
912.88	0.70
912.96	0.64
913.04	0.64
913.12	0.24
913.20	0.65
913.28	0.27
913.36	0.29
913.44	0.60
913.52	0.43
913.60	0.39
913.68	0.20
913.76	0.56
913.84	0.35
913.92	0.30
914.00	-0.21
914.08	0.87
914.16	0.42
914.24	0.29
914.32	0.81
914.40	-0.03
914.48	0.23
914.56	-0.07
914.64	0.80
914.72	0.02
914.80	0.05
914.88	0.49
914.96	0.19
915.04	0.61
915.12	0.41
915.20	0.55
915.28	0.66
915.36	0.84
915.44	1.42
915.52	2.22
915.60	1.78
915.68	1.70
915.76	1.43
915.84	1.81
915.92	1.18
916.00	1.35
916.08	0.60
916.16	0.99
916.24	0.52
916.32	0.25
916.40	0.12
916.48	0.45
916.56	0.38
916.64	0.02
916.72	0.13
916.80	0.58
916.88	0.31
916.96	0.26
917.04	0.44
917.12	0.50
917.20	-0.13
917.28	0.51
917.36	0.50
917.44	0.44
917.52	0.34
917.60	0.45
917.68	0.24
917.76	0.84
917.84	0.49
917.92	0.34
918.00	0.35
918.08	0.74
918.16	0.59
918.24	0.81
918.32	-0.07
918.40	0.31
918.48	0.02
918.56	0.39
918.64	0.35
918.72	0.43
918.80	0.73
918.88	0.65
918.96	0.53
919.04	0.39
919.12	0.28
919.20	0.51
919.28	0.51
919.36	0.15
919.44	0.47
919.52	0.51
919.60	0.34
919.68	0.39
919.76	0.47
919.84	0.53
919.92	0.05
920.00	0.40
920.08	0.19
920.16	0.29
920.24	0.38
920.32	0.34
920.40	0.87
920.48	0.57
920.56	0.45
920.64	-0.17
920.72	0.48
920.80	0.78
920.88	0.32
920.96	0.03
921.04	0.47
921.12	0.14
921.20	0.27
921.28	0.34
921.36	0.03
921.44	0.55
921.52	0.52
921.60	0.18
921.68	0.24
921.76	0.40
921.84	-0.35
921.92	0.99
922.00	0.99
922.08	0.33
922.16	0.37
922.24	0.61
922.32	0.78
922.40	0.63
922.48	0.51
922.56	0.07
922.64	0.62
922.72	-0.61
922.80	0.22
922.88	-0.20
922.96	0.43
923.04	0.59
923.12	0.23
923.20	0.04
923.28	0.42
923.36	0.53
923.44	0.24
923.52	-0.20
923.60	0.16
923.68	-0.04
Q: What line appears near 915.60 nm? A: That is Hbeta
